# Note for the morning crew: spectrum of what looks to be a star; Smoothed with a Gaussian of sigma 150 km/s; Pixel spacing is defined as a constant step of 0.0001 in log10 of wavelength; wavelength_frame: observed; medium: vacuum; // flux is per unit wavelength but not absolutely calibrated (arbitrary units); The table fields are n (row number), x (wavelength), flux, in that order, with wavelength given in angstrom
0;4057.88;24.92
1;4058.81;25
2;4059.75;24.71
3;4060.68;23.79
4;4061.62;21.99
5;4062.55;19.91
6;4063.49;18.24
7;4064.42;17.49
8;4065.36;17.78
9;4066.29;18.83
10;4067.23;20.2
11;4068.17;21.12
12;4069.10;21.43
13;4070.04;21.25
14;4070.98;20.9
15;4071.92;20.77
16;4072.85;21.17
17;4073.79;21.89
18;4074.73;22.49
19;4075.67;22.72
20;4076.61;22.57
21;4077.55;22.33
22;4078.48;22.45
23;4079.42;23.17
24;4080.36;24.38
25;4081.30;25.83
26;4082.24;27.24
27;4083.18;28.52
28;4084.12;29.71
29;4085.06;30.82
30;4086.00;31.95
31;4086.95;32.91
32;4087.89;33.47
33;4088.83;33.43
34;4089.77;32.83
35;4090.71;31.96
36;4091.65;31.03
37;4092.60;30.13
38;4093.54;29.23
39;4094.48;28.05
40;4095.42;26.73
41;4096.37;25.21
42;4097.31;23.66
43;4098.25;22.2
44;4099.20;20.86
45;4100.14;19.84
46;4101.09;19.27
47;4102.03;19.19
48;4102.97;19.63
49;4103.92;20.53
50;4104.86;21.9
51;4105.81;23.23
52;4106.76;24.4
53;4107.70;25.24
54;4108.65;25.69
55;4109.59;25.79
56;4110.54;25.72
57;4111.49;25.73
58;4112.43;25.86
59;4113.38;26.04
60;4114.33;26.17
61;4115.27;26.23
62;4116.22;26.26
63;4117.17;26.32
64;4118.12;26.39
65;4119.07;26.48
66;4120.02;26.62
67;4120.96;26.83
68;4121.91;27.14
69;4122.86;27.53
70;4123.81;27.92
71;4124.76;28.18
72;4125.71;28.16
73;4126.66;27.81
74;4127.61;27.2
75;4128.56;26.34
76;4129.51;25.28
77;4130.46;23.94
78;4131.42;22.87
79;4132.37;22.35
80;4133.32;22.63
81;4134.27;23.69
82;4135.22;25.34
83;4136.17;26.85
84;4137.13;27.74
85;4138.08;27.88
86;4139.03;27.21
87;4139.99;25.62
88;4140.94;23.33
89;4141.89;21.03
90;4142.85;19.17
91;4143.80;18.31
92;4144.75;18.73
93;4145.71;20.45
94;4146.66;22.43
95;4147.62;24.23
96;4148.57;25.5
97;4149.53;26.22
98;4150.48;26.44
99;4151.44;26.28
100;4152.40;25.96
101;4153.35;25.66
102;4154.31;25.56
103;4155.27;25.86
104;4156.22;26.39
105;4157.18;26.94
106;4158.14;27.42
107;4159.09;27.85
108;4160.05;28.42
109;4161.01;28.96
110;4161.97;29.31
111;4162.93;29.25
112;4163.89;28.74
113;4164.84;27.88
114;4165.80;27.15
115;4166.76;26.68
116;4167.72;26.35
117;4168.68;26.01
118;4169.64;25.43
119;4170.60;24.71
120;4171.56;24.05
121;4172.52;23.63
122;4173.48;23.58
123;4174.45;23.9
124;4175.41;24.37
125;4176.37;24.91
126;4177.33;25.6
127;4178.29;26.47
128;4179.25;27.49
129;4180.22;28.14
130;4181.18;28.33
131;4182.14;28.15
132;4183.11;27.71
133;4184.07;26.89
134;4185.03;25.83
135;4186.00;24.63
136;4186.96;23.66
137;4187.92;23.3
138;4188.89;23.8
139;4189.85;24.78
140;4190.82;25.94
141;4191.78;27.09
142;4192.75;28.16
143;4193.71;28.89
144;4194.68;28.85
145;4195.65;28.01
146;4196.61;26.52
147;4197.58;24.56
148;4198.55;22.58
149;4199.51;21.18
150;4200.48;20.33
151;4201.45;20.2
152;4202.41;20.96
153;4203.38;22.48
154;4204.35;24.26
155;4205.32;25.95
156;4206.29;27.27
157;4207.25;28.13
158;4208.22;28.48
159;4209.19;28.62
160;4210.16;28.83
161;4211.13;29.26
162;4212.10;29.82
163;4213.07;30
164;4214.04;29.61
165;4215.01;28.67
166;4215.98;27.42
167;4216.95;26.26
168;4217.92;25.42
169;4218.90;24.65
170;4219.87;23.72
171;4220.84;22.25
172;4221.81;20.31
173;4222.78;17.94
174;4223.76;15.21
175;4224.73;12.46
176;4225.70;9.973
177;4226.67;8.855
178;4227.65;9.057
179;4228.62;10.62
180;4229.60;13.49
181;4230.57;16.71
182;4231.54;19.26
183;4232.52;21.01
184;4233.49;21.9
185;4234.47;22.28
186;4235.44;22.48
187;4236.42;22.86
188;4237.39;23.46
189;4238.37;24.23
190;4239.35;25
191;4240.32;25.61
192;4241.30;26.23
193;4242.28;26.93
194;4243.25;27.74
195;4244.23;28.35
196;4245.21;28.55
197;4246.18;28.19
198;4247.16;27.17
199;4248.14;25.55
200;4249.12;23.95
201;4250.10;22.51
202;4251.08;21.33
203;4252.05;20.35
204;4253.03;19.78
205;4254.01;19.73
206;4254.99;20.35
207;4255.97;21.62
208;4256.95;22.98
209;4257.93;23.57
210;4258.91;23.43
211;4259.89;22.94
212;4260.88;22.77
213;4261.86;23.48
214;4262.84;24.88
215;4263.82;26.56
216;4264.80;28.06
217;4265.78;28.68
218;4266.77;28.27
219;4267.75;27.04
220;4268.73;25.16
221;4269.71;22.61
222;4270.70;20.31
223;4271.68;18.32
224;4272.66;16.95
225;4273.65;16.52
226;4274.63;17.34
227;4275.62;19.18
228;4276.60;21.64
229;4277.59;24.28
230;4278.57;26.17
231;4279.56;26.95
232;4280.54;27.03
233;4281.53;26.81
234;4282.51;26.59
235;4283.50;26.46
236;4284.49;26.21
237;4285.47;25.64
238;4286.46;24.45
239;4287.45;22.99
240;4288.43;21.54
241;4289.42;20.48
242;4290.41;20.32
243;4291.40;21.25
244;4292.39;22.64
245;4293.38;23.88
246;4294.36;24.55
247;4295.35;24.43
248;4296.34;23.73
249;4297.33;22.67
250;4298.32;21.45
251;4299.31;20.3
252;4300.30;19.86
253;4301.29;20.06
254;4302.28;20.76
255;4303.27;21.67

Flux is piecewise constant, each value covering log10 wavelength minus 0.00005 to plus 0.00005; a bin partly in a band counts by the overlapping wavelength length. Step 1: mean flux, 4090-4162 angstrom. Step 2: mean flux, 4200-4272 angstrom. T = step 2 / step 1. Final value 0.92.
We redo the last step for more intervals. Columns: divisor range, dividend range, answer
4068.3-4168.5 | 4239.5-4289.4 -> 0.94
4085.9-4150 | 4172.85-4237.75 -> 0.93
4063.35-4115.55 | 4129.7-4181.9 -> 1.03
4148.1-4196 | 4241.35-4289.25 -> 0.91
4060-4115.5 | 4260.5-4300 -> 0.96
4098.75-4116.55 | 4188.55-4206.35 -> 1.05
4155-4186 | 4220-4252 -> 0.79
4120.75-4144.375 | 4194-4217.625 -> 1.04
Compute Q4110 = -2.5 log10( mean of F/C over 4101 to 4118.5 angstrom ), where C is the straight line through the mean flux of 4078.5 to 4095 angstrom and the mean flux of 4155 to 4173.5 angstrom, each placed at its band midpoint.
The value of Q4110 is 0.18 mag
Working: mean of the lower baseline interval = 29.5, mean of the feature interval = 24.3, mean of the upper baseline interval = 26.8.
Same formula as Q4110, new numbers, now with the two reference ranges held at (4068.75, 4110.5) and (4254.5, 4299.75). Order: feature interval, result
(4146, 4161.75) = -0.072 mag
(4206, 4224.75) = -0.068 mag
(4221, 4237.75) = 0.366 mag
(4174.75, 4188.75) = -0.075 mag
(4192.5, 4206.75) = -0.022 mag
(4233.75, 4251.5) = -0.063 mag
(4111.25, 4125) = -0.073 mag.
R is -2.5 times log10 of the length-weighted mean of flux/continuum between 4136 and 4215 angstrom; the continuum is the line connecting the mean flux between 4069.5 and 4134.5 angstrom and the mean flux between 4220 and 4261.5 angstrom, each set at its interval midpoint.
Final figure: -0.11 mag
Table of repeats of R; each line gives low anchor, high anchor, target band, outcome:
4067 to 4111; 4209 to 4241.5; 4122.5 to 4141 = -0.08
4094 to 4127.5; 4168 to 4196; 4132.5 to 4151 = 0.07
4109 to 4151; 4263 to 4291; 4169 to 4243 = 0.03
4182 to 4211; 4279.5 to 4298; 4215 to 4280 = 0.12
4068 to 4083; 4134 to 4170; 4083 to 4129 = -0.12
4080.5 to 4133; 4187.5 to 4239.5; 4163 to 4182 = -0.08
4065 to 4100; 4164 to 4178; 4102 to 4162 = 0.01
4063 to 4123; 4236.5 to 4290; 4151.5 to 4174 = -0.09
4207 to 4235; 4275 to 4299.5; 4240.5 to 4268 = -0.09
